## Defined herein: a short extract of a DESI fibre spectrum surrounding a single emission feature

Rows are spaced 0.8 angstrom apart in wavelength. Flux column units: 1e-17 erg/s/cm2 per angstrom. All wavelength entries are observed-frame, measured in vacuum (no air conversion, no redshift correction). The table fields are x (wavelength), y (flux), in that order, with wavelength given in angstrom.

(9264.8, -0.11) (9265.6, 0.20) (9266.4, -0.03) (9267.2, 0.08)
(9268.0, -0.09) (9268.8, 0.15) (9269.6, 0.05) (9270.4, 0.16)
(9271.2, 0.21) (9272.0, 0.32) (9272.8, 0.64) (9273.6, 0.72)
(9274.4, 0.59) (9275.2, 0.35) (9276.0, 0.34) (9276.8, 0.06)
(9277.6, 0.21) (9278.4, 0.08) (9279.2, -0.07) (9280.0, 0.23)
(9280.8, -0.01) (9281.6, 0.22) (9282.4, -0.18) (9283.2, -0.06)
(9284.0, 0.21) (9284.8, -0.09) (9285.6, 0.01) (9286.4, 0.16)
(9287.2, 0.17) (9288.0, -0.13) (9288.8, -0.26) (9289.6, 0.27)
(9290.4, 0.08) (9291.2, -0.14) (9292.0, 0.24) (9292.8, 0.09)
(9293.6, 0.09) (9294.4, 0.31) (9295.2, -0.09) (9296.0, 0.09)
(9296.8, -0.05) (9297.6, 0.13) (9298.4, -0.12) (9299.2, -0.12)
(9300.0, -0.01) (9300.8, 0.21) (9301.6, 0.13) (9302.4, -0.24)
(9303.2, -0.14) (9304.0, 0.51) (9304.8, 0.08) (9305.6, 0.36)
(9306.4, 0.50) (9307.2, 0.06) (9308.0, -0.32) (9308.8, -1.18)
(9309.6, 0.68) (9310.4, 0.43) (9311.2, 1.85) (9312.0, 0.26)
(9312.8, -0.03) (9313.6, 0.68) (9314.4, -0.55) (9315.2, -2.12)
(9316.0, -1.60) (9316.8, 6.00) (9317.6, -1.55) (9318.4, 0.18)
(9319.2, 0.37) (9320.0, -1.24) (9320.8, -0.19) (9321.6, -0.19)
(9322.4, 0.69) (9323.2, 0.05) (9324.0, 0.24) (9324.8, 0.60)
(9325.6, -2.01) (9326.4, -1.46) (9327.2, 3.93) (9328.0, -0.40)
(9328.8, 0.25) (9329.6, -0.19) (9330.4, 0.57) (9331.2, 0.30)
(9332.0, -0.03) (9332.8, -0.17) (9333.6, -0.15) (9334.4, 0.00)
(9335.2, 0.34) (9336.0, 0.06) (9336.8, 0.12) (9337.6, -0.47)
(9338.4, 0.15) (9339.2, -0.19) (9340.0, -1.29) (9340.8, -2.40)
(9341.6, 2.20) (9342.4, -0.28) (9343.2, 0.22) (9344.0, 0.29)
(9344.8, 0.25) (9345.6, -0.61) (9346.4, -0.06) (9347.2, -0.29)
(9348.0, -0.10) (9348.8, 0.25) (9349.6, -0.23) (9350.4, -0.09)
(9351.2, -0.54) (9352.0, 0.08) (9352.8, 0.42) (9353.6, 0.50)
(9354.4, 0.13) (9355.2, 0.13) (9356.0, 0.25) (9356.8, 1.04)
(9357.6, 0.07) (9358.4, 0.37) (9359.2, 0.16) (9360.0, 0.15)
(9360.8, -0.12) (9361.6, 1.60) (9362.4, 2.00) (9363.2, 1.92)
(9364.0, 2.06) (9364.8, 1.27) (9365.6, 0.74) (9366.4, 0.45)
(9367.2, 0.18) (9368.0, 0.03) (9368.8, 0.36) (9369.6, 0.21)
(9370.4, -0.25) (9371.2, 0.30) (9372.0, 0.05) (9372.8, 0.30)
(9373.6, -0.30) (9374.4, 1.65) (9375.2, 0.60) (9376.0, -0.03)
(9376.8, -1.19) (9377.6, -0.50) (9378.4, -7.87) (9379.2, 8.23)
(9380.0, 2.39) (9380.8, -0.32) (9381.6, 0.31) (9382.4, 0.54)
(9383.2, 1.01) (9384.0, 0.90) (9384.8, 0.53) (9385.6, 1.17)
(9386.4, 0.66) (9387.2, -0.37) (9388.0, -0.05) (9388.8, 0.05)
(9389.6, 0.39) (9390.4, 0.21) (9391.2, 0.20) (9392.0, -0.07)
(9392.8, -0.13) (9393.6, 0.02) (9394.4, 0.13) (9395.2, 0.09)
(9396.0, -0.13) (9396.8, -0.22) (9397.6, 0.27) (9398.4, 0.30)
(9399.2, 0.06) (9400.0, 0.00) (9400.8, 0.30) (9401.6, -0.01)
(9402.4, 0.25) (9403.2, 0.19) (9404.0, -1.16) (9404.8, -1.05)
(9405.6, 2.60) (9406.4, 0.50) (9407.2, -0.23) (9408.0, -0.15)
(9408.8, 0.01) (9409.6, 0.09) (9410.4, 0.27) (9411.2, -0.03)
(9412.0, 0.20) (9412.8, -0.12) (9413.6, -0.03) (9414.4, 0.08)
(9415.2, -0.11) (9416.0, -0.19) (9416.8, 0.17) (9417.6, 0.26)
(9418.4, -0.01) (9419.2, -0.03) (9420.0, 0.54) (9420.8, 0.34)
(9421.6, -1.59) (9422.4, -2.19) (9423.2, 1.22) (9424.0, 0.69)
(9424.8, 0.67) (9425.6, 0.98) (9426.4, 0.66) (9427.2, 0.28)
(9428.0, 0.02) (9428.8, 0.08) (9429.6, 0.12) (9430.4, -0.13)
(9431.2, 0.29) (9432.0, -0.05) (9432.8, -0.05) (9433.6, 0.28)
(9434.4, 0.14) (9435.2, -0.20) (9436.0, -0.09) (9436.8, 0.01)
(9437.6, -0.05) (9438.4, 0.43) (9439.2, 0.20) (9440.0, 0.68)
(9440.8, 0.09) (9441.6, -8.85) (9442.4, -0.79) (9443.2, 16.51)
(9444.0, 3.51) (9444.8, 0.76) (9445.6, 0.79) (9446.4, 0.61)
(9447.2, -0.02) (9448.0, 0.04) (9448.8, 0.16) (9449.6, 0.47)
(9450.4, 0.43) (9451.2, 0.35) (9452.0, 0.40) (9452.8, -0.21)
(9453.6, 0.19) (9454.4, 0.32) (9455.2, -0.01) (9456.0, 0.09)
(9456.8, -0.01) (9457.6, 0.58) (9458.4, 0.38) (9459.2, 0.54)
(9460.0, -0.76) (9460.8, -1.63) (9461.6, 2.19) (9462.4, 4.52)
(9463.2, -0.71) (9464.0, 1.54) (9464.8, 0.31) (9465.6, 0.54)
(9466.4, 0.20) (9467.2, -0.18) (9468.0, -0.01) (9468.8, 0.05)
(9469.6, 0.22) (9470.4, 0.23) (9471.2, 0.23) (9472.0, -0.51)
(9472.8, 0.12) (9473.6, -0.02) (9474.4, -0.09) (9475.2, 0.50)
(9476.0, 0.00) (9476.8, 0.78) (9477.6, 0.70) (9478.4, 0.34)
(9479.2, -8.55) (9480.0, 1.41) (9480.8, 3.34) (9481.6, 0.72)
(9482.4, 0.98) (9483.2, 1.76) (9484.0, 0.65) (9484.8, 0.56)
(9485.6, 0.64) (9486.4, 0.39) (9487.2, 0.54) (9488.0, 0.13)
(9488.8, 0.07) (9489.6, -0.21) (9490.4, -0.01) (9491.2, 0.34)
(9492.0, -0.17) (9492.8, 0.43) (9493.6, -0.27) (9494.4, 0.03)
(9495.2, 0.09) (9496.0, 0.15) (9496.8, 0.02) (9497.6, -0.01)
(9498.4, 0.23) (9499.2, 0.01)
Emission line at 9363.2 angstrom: [O III] 5007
